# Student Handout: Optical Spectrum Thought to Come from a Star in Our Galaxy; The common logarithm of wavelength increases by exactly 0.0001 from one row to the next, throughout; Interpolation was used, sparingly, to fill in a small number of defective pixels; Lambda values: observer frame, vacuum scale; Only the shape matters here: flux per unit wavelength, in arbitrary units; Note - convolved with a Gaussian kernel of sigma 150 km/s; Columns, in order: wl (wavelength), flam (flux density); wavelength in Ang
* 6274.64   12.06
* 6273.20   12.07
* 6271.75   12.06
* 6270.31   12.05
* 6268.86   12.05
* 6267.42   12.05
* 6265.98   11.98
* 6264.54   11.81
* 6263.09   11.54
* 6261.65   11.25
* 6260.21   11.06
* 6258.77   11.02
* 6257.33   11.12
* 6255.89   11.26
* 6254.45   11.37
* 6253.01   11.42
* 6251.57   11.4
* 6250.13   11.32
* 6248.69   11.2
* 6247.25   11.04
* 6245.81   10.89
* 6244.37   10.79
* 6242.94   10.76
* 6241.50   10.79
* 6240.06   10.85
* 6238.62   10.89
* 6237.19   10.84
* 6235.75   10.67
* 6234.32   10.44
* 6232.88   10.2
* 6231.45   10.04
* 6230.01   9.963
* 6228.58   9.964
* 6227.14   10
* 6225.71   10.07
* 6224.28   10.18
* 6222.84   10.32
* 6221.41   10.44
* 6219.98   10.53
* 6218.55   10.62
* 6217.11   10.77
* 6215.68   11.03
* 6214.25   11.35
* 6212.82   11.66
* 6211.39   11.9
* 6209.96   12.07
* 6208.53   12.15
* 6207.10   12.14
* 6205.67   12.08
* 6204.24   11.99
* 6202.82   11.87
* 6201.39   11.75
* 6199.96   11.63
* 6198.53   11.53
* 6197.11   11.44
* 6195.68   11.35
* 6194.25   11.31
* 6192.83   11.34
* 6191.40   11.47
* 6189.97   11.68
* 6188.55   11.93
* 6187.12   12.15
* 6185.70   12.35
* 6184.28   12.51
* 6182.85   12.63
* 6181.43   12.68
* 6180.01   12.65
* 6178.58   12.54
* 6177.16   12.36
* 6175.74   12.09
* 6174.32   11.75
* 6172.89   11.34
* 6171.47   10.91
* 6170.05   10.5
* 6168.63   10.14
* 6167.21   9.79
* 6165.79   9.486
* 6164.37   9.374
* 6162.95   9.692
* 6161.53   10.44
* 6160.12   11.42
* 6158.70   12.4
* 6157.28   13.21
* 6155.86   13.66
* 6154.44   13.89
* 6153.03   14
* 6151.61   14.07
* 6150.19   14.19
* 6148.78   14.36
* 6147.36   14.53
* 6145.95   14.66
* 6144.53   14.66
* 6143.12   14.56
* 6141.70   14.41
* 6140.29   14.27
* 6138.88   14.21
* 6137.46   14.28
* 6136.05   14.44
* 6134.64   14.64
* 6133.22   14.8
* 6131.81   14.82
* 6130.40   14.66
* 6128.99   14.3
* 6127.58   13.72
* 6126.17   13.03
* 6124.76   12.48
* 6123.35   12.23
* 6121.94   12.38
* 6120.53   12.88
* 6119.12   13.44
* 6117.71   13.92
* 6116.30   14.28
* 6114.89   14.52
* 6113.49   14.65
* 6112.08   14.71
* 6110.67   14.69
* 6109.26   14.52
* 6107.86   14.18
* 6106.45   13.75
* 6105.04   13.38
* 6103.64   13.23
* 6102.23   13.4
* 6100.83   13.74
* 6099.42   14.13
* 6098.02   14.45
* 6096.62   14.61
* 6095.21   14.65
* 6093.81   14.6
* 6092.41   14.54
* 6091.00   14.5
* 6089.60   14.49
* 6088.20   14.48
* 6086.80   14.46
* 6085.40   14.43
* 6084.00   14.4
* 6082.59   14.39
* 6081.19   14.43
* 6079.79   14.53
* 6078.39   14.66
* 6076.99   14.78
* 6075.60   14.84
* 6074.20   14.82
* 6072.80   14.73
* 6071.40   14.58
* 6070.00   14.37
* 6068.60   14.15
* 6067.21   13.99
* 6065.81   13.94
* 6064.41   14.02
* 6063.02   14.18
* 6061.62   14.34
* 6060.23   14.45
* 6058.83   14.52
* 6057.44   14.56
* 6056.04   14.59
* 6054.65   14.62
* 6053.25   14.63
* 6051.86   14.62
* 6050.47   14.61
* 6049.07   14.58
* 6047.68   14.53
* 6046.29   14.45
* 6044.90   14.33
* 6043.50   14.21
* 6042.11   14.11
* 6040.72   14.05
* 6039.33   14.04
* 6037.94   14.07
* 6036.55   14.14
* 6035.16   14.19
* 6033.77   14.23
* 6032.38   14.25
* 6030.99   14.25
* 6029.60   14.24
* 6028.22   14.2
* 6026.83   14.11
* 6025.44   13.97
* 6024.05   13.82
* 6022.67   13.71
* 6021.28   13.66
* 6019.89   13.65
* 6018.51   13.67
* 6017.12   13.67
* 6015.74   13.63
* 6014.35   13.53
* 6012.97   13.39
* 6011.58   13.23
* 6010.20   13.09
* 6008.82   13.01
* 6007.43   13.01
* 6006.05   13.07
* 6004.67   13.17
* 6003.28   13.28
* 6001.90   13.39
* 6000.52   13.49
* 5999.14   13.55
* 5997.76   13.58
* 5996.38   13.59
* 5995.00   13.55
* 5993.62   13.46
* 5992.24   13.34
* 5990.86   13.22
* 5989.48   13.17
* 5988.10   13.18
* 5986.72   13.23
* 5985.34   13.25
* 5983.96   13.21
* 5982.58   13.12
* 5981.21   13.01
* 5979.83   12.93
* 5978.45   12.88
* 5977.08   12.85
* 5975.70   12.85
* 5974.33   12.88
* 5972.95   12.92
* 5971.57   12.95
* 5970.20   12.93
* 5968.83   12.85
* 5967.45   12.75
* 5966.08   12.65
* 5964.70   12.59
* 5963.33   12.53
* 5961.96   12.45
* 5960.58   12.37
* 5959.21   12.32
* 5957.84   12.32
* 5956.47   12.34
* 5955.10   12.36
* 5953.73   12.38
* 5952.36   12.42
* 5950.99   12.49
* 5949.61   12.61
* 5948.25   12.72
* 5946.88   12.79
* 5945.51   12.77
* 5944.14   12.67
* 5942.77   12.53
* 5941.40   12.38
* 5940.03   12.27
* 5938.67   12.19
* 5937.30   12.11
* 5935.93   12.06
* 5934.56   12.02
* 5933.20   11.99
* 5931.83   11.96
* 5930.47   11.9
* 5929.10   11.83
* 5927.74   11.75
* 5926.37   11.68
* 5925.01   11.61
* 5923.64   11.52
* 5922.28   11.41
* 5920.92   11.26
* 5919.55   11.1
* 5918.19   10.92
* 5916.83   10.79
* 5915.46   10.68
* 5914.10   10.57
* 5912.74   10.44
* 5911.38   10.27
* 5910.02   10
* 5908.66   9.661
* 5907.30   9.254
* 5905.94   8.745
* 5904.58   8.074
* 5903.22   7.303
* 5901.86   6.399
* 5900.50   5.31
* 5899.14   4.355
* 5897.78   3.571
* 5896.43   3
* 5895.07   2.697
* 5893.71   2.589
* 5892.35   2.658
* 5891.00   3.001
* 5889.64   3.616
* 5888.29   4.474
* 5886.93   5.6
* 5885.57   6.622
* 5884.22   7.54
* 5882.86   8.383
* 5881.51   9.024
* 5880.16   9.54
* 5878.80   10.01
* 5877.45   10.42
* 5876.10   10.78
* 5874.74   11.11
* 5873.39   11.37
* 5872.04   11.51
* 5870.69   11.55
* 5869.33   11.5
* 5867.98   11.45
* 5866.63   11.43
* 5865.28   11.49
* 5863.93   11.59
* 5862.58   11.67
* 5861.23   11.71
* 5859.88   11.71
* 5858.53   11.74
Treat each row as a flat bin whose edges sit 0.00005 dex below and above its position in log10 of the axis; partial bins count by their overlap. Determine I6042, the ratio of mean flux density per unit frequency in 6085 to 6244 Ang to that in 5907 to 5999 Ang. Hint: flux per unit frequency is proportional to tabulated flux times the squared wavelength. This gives 1.09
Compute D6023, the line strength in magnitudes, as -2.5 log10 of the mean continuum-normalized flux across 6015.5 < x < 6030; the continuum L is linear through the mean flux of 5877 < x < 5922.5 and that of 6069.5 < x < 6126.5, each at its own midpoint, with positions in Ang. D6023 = -0.19 mag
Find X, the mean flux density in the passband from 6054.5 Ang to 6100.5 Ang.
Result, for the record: 14.5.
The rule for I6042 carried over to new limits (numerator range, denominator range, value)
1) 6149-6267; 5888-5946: 1.35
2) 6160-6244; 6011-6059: 0.84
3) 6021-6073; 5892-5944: 1.55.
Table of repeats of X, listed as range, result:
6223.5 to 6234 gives 10.1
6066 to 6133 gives 14.2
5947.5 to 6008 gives 12.9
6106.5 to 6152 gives 14.1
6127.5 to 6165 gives 13.6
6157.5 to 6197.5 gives 11.4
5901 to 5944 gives 10.9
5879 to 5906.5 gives 5.69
